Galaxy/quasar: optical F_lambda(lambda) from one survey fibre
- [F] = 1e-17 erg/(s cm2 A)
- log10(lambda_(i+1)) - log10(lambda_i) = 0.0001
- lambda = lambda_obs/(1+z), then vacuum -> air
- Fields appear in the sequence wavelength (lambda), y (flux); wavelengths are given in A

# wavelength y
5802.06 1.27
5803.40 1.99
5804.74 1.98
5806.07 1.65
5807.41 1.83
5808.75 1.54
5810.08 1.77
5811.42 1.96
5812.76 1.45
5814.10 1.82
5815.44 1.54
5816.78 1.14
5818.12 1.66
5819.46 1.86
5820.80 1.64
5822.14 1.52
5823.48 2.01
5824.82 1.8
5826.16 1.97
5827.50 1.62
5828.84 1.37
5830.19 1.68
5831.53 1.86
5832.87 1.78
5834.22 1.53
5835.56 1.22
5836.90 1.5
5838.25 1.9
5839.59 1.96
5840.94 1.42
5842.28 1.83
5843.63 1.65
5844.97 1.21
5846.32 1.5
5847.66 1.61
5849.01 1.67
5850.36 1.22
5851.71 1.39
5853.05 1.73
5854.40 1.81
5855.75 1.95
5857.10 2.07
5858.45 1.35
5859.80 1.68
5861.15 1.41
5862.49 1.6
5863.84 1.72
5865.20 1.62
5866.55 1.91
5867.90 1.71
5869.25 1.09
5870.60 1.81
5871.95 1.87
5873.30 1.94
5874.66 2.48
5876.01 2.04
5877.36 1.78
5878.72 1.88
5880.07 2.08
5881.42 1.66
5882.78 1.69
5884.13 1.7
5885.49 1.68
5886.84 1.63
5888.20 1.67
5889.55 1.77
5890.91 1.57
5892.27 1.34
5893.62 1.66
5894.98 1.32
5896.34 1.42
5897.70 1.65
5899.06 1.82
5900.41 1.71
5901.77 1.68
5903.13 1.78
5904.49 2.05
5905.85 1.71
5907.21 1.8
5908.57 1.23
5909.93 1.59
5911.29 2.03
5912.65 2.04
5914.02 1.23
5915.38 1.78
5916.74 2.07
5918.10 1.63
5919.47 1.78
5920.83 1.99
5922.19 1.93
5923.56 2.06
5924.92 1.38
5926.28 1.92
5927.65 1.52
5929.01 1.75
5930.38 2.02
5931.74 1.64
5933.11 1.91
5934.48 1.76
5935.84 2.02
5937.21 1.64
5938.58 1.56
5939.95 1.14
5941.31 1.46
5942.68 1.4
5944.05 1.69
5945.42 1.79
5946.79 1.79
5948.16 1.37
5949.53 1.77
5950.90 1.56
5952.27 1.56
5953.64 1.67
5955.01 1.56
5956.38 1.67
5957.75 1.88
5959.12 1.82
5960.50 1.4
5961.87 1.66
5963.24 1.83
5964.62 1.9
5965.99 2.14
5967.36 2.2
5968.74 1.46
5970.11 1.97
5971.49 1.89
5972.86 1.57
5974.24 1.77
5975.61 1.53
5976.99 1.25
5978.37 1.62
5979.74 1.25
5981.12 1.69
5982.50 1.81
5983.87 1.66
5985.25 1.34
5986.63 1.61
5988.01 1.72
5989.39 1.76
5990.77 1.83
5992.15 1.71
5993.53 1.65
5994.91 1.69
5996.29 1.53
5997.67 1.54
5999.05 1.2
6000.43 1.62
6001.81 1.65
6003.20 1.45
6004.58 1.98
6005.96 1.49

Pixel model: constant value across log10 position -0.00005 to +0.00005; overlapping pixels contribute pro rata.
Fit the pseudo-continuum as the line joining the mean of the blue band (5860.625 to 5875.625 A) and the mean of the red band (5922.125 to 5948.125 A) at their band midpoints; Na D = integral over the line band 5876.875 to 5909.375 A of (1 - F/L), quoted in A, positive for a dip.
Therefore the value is 1.0 A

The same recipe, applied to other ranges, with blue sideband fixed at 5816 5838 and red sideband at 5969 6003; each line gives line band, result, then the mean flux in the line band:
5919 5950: -1.6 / 1.71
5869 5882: -2.1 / 1.89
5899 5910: -0.5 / 1.71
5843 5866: 0.5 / 1.6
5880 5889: -0.4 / 1.71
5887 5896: 0.4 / 1.55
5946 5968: -1.6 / 1.74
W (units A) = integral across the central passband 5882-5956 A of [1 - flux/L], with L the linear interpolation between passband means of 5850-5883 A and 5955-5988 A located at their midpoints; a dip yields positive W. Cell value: 1.5 A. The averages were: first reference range 1.75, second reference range 1.69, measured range 1.68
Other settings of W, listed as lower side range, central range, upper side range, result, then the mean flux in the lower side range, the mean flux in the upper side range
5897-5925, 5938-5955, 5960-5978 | 1.80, 1.77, 1.74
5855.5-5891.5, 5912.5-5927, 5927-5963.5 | -0.85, 1.75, 1.66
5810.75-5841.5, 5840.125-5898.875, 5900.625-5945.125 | 0.65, 1.66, 1.72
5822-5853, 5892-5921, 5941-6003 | -1.02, 1.62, 1.65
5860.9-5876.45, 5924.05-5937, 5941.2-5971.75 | -0.26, 1.77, 1.72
